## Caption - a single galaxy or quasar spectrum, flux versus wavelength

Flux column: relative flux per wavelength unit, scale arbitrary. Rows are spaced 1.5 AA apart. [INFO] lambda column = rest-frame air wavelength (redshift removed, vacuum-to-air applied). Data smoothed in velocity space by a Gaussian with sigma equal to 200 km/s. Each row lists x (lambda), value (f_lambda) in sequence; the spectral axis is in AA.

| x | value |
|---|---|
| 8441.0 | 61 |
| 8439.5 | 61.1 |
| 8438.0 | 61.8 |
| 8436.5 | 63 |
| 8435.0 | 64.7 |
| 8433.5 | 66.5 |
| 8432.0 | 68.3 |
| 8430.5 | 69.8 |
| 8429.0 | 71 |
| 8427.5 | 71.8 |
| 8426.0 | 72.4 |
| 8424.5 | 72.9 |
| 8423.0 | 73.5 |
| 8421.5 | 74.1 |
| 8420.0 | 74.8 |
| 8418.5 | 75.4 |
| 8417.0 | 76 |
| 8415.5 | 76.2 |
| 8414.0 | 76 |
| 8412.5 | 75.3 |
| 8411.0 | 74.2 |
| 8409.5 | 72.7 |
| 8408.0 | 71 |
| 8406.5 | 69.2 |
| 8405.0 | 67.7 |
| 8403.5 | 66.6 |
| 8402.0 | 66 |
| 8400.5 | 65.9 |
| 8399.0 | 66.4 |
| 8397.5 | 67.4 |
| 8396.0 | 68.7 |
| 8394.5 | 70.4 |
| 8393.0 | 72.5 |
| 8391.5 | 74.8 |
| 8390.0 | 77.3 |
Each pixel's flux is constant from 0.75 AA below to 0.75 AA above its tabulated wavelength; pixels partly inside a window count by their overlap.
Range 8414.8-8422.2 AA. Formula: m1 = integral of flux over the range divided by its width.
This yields 75.3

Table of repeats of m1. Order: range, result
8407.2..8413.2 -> 73.2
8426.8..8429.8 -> 71.4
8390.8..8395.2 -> 72.6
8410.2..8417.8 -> 75.5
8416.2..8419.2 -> 75.7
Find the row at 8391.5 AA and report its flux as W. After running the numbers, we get 74.8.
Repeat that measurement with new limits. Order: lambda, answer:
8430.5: 69.8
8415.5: 76.2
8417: 76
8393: 72.5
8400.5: 65.9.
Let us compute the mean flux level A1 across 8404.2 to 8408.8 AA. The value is 69.3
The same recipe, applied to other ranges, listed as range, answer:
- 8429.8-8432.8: 69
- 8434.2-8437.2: 63.9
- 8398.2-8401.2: 66.2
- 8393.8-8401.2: 67.8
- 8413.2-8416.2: 76.1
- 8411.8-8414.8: 75.7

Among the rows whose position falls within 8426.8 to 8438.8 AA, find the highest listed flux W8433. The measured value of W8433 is 71.8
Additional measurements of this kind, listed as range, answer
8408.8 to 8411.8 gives 74.2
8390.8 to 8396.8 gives 74.8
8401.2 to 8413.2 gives 75.3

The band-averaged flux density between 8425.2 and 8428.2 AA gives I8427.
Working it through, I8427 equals 72.1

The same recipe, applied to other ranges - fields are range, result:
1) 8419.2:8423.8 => 74.1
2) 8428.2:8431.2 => 70.4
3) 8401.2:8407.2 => 67.3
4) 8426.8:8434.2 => 69.5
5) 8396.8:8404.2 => 66.5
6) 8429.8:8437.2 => 66.5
